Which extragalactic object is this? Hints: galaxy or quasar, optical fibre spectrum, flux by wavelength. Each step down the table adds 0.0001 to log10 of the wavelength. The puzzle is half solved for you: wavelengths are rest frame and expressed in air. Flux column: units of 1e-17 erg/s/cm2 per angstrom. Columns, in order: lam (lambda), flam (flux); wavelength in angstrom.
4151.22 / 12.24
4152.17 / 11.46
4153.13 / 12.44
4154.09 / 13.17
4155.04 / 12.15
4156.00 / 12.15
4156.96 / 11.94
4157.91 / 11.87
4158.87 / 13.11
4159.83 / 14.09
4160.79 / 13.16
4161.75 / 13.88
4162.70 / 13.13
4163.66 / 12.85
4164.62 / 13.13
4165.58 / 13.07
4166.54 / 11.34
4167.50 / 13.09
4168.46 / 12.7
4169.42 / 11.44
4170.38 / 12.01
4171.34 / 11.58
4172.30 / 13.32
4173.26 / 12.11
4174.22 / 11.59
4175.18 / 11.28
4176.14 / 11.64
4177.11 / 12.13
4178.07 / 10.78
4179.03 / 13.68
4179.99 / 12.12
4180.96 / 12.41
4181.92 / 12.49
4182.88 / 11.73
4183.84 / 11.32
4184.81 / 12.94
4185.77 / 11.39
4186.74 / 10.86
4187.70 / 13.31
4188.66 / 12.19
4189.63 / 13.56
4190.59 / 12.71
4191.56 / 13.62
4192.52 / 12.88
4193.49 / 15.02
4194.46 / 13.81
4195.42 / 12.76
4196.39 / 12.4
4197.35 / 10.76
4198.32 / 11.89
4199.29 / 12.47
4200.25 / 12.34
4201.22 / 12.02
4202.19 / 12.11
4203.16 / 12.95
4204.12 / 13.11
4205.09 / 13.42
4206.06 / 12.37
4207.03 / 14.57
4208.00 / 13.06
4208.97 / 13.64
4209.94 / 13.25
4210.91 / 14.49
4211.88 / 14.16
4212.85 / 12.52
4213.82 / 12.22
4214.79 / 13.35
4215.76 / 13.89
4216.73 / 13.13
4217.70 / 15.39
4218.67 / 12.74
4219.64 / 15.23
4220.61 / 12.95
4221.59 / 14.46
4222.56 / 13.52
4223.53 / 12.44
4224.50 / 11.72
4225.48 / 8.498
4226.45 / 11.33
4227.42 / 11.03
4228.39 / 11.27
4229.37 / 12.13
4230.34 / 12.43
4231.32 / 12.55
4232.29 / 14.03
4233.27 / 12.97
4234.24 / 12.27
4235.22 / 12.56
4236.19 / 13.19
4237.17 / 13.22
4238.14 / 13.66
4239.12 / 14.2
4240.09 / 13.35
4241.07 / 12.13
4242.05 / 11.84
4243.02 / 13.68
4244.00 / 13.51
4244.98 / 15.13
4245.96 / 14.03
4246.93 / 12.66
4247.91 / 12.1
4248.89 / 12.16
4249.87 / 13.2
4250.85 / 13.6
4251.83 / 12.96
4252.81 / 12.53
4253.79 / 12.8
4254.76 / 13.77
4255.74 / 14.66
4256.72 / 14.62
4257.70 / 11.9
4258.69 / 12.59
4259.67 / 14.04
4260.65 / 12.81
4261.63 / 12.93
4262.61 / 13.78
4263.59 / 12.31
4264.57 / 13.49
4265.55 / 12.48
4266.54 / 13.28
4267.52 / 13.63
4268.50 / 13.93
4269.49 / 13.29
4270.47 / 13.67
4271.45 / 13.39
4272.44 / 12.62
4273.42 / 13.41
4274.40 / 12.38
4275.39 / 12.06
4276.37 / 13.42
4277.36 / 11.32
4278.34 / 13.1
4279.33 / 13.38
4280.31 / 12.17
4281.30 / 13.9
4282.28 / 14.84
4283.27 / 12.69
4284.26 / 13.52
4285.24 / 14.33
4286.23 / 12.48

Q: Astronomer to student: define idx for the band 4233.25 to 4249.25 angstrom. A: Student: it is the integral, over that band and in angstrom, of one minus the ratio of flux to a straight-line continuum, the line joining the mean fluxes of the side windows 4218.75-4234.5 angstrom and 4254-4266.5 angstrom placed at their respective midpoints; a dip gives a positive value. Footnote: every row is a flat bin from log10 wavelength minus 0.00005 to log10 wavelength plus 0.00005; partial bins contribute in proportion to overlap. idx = -0.4 angstrom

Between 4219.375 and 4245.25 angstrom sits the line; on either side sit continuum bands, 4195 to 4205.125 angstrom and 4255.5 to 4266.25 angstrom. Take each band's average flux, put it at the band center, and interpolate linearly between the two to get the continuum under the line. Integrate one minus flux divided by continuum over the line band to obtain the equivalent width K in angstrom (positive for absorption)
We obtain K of 0.1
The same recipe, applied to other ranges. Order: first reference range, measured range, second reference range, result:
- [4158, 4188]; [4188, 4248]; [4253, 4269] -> -0.55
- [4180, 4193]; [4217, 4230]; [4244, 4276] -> 0.28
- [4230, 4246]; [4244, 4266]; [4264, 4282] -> -0.13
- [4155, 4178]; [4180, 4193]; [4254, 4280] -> 0.17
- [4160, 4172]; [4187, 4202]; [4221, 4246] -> -0.07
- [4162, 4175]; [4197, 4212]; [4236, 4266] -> -0.16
